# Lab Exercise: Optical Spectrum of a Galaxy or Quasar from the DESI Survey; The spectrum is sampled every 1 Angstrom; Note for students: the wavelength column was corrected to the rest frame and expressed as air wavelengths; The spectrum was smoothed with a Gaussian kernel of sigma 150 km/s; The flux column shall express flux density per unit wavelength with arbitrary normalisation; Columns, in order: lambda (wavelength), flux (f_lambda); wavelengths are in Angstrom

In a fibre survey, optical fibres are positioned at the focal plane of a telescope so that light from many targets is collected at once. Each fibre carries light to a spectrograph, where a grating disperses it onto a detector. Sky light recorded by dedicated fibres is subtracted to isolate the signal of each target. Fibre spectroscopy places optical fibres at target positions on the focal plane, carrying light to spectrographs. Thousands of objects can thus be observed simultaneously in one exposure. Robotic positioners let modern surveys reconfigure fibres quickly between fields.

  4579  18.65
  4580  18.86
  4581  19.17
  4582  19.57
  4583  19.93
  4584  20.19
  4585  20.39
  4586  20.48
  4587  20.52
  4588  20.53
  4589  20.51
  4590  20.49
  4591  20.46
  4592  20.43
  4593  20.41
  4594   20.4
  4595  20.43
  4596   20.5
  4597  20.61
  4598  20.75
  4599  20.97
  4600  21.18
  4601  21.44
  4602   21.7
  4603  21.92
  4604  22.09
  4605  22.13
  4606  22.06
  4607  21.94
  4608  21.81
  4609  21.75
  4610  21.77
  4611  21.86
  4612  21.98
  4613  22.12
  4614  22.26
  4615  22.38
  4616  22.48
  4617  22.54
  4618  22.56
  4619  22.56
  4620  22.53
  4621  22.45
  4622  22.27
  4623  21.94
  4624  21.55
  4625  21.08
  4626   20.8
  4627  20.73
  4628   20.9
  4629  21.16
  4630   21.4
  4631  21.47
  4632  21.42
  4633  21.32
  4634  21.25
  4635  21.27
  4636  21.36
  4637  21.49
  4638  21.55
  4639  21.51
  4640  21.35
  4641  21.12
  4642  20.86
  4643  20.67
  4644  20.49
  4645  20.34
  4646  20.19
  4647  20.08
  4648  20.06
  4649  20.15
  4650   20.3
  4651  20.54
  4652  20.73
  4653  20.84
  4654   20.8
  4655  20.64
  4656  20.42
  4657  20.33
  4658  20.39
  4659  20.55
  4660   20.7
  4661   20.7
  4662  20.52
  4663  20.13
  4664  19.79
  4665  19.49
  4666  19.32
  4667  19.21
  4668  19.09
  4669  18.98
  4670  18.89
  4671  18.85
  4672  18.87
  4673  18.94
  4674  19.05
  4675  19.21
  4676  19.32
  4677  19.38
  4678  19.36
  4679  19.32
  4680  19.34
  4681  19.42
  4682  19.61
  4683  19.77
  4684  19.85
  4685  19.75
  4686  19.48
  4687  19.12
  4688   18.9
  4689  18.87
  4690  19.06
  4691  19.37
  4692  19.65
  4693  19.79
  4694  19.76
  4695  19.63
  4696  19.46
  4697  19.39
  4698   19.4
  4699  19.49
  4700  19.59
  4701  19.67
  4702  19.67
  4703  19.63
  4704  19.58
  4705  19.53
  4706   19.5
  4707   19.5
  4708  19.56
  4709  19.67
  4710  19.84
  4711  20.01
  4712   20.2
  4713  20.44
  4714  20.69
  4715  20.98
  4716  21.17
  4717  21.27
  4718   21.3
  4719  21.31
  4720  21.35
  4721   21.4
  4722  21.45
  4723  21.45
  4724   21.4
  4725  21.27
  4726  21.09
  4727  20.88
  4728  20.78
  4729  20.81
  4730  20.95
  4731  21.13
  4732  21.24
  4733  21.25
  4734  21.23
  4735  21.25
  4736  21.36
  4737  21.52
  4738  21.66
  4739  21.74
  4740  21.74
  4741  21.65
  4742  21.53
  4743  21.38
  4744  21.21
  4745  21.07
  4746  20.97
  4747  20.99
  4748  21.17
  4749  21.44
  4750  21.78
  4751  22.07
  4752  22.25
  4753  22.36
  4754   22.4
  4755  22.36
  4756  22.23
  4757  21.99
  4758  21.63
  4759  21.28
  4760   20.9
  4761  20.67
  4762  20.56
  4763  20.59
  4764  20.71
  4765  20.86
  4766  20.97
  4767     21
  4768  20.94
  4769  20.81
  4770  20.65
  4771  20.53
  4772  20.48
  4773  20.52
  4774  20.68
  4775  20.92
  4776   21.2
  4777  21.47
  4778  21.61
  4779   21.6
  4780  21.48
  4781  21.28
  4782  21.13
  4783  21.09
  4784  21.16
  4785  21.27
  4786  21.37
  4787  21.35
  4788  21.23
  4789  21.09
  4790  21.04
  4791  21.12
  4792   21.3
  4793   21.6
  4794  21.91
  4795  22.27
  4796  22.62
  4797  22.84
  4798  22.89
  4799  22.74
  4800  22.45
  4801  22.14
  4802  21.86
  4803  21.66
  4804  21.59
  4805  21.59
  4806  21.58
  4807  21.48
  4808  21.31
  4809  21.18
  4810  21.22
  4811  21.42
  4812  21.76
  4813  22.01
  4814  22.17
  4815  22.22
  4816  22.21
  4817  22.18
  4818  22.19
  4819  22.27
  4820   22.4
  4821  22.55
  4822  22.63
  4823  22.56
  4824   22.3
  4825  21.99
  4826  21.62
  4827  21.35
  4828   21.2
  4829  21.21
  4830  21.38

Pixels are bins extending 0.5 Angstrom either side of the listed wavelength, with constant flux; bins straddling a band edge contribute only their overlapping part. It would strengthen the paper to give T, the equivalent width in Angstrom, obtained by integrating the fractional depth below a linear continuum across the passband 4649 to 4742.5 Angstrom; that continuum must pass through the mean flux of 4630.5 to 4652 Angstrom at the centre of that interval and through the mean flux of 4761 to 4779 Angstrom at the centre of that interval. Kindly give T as 3.1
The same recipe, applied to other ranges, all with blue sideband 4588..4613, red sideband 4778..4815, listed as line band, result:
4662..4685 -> 2.2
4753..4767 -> 0.2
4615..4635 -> -0.4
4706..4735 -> 0.9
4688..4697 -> 0.8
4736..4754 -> 0.0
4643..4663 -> 0.8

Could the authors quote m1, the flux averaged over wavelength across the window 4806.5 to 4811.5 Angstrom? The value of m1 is 21.3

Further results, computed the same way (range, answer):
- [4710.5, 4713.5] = 20.2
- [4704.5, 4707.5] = 19.5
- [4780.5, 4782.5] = 21.2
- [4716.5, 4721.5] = 21.3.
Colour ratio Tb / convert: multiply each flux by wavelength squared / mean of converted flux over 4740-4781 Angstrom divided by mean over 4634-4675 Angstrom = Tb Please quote 1.10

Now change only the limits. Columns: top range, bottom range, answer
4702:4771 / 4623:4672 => 1.06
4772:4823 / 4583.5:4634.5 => 1.10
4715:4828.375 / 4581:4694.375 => 1.10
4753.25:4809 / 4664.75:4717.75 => 1.14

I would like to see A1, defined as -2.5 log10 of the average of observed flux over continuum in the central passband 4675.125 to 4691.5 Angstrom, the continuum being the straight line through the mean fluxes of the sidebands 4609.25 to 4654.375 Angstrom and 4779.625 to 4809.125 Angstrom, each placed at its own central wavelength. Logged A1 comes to 0.11 mag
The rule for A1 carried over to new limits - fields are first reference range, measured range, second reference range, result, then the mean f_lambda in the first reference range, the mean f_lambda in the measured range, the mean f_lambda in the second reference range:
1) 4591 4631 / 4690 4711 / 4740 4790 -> 0.10 mag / 21.6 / 19.6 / 21.3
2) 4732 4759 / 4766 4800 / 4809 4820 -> 0.02 mag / 21.6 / 21.4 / 21.9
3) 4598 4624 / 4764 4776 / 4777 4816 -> 0.05 mag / 22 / 20.8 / 21.7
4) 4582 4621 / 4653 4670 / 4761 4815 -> 0.07 mag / 21.3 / 20.1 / 21.4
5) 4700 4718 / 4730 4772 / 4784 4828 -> -0.03 mag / 20.1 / 21.3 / 21.9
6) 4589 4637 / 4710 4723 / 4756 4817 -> 0.03 mag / 21.5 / 20.9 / 21.4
